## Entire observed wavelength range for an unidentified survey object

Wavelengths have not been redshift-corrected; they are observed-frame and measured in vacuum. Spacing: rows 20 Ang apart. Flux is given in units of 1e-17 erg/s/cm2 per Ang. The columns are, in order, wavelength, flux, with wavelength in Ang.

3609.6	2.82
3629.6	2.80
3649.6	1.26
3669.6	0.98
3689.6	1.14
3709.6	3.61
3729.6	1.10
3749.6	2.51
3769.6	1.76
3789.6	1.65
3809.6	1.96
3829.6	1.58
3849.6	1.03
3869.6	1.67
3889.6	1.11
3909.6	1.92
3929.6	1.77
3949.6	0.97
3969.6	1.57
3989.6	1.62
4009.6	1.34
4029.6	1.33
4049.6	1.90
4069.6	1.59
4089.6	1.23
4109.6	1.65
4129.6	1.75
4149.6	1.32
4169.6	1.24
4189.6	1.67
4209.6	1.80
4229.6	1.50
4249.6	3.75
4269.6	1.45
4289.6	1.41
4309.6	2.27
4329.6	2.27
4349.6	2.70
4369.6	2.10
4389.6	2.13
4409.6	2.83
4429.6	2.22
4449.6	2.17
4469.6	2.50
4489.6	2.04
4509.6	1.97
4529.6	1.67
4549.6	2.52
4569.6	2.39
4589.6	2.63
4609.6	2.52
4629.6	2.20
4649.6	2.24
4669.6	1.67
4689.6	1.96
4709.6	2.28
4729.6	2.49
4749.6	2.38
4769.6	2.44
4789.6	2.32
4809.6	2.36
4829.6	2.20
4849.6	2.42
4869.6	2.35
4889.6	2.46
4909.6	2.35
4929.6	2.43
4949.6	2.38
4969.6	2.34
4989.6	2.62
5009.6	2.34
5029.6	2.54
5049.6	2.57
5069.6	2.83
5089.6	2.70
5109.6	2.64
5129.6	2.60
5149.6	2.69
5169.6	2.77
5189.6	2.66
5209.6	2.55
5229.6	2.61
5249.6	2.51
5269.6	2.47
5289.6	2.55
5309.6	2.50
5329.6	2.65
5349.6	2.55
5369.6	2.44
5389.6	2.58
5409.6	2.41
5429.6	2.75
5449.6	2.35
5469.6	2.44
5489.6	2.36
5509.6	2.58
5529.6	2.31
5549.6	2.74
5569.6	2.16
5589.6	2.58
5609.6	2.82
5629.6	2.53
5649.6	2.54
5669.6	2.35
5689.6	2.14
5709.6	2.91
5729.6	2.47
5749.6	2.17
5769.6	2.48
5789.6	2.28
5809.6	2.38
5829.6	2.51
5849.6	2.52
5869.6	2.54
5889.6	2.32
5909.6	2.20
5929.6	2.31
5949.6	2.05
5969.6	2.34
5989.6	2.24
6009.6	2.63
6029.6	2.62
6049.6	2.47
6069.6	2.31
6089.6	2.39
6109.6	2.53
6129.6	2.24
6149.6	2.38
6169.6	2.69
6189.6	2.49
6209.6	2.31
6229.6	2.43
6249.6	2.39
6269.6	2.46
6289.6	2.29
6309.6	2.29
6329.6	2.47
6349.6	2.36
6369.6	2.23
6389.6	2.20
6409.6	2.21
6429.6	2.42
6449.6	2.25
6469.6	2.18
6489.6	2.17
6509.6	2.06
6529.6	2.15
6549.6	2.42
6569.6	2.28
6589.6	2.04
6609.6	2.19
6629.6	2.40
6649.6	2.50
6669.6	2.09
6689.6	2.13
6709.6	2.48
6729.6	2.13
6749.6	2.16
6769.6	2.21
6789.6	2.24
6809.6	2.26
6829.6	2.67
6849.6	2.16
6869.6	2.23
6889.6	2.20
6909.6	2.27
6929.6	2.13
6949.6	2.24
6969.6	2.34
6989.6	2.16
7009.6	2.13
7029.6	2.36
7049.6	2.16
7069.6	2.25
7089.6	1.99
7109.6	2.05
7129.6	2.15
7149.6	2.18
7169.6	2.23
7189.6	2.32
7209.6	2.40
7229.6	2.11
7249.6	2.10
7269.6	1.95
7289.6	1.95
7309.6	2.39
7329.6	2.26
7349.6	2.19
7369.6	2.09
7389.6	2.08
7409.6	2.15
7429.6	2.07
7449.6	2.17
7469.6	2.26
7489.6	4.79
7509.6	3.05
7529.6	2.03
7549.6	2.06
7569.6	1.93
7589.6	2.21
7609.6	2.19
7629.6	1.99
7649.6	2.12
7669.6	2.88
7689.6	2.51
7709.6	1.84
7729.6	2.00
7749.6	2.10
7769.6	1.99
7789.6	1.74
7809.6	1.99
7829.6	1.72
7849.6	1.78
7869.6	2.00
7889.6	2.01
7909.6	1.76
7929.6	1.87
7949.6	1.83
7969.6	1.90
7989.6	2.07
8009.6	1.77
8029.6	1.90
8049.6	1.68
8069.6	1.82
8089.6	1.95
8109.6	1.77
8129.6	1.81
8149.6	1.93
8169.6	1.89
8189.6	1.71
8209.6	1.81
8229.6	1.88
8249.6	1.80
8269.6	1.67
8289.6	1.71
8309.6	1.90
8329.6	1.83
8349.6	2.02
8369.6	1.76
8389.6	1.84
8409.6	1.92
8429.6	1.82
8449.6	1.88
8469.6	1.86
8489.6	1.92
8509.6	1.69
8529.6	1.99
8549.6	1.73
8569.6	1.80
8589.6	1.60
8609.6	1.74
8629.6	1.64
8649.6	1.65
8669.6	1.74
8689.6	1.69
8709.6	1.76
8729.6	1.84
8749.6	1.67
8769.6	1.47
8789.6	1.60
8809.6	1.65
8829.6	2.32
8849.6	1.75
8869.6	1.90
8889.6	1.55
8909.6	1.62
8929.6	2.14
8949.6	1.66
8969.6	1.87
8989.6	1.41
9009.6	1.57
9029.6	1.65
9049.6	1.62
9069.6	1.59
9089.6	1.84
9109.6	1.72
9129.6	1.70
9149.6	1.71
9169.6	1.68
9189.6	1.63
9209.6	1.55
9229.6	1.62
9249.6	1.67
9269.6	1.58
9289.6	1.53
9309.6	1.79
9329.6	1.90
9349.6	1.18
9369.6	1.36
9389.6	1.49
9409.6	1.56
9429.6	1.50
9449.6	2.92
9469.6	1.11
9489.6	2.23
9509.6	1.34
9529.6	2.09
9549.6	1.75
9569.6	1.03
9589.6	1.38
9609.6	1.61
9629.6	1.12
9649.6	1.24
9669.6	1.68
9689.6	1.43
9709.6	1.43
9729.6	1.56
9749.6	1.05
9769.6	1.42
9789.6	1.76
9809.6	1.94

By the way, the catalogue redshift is 0.141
